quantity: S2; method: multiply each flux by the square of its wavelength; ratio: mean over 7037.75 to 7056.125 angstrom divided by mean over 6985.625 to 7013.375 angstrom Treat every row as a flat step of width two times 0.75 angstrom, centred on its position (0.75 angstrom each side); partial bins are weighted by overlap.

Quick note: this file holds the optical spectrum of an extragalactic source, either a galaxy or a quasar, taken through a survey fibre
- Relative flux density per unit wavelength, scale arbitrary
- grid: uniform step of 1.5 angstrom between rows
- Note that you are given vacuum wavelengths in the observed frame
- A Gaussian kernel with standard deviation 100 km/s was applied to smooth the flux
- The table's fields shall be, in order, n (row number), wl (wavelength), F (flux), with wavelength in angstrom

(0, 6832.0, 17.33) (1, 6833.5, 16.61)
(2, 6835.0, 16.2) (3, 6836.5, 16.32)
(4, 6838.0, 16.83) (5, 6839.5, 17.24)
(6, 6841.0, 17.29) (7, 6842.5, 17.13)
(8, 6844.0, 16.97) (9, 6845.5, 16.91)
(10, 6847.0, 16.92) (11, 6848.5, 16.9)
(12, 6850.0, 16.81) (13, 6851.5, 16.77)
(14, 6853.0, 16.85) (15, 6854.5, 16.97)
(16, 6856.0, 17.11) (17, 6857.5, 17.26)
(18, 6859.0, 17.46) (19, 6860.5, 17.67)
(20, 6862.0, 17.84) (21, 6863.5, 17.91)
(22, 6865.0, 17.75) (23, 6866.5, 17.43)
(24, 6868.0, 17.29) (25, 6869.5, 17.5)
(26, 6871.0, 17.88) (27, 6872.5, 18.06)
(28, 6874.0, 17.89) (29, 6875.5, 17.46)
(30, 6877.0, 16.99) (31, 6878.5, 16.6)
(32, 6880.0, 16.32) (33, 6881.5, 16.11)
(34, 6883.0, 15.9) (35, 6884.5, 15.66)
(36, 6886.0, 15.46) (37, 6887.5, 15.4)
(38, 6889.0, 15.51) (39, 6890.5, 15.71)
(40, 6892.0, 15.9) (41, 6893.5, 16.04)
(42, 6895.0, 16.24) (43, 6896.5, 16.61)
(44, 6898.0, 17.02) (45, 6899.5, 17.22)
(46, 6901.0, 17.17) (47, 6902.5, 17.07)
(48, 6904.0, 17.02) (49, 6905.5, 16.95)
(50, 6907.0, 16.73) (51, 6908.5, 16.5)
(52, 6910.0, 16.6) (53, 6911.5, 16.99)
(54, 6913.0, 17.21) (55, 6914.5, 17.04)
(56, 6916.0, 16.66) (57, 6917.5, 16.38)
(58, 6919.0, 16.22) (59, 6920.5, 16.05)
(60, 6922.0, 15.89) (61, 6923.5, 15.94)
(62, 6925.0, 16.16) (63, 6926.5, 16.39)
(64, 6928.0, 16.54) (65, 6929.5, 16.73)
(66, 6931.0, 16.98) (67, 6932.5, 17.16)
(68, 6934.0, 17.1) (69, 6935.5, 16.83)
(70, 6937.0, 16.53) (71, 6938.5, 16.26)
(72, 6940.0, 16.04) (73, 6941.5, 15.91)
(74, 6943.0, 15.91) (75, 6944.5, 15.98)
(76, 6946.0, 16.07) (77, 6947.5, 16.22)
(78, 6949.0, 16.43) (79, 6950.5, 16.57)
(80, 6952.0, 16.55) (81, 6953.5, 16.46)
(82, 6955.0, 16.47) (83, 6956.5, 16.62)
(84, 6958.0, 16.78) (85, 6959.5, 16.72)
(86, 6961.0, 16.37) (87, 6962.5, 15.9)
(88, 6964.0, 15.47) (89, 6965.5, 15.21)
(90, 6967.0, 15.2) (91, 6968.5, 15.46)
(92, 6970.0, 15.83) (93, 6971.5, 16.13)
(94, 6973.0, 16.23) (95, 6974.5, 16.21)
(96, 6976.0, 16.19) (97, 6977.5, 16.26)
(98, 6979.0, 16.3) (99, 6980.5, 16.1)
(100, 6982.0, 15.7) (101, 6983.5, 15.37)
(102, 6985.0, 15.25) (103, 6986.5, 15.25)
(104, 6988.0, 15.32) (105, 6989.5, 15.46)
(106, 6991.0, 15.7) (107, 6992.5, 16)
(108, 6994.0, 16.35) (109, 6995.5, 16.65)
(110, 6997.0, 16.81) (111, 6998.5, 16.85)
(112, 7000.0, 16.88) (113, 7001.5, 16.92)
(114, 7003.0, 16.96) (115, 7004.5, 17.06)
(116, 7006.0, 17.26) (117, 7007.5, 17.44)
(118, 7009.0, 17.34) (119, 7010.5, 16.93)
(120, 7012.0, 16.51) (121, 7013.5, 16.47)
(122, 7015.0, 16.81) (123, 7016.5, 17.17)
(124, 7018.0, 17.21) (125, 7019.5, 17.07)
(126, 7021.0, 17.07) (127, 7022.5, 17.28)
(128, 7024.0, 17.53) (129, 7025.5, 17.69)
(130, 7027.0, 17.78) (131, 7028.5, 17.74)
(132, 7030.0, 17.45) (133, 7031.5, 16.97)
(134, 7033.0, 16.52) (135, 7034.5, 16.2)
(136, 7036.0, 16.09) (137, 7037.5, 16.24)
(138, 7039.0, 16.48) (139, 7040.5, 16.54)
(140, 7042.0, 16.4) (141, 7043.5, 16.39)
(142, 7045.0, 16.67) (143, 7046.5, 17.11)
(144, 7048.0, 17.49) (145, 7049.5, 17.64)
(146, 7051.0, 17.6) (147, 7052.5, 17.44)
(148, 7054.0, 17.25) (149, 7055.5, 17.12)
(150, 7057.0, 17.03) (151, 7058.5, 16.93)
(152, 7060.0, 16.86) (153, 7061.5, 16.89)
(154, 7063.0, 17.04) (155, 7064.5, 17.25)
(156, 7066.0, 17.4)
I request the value 1.04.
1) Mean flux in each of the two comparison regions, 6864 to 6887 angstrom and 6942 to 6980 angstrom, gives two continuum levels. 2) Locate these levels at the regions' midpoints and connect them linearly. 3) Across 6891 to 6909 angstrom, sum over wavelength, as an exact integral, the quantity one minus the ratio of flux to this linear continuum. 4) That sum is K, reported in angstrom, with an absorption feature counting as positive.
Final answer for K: 0.02 angstrom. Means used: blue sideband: 16.9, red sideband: 16.1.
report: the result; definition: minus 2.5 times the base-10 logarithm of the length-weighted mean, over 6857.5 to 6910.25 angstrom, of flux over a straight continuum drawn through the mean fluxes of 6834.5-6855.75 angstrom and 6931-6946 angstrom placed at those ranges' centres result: -0.01 mag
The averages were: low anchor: 16.9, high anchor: 16.4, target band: 16.8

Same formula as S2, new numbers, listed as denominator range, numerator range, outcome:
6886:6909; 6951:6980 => 1.00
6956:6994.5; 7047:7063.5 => 1.11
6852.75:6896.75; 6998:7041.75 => 1.05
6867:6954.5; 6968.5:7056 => 1.04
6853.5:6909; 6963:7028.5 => 1.01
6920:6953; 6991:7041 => 1.06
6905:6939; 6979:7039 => 1.03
